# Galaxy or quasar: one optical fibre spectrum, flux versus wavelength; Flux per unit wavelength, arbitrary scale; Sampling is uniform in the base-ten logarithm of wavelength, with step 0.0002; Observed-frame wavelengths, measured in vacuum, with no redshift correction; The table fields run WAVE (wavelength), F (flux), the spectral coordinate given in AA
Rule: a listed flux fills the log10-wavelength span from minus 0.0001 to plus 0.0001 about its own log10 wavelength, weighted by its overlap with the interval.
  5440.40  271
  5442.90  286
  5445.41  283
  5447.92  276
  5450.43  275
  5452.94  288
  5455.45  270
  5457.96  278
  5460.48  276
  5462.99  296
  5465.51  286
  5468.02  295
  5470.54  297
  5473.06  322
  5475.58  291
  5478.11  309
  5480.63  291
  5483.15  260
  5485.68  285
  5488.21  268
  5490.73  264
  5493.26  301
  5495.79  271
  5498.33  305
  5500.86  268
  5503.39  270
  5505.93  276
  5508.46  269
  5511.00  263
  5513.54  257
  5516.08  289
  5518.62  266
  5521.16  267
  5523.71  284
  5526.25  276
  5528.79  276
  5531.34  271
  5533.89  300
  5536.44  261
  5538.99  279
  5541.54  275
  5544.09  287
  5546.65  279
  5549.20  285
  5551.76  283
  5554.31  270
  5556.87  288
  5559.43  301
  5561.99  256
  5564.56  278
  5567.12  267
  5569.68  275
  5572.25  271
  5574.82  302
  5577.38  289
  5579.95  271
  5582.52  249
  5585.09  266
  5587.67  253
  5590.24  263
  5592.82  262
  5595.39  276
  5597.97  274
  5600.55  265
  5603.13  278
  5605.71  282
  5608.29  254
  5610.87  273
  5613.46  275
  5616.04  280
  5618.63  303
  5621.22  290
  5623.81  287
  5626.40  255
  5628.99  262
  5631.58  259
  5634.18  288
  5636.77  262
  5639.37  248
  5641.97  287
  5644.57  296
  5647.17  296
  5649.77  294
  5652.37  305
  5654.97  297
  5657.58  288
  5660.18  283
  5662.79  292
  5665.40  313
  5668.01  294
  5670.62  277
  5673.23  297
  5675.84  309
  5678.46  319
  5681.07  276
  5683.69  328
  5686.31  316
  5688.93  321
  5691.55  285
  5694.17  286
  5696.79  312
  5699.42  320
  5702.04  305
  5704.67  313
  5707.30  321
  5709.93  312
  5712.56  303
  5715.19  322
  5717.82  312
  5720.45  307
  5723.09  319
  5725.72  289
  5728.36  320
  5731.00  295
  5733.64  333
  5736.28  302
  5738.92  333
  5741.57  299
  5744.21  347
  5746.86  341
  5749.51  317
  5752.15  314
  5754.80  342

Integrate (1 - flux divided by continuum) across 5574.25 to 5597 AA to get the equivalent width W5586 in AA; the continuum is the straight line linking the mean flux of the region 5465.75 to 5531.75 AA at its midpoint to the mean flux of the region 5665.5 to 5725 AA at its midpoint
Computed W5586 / 1.8 AA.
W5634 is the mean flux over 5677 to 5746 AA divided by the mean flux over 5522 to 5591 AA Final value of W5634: 1.13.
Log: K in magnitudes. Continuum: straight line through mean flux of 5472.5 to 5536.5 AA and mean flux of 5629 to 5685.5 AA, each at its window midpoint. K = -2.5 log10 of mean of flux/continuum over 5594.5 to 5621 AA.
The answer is 0.04 mag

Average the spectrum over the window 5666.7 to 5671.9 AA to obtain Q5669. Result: 286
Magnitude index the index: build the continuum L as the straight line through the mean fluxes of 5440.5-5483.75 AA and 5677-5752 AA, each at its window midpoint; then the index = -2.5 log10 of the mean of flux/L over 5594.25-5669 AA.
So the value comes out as 0.086 mag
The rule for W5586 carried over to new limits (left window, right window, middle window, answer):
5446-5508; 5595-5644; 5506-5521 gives 0.6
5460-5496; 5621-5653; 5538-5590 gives 1.3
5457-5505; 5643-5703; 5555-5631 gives 5.3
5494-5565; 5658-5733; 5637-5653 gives 0.6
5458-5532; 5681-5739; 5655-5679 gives 0.6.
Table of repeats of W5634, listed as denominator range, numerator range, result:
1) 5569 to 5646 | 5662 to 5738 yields 1.12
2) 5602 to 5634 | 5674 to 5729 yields 1.12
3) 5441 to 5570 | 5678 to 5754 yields 1.12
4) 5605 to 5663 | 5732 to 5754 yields 1.15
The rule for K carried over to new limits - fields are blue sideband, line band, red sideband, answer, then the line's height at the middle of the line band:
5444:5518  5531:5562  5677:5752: 0.04 mag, 291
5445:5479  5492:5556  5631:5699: 0.05 mag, 290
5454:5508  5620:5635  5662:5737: 0.10 mag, 300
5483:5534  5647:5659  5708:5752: 0.02 mag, 302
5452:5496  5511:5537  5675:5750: 0.07 mag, 292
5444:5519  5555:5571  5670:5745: 0.06 mag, 292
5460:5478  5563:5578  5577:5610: -0.03 mag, 273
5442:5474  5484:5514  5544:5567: 0.03 mag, 284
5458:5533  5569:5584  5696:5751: 0.07 mag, 293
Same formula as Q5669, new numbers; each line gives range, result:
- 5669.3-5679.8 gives 301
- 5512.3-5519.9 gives 271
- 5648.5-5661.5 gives 293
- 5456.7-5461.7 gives 277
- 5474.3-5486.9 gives 287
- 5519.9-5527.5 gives 276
